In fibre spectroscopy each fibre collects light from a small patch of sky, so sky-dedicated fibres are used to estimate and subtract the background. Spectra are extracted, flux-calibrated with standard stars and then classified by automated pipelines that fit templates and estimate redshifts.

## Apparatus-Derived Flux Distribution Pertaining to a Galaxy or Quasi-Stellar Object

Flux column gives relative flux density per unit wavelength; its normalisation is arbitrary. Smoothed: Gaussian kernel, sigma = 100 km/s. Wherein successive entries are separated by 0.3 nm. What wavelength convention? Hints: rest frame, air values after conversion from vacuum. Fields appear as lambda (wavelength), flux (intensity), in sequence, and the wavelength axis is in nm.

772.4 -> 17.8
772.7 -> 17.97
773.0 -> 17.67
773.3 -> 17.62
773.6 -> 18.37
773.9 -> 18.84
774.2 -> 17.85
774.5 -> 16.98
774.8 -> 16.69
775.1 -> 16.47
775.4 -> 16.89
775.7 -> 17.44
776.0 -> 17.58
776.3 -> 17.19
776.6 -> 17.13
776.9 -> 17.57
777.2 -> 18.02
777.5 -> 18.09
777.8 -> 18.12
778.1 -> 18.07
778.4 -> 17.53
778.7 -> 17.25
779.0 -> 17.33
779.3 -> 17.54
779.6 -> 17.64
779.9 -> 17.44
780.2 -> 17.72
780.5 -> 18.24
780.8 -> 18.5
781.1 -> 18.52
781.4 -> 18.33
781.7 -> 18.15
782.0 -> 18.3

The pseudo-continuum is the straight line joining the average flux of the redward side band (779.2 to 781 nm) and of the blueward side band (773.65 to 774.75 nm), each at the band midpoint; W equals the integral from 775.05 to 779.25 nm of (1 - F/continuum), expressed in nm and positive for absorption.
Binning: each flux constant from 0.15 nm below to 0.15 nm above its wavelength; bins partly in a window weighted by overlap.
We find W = 0.08 nm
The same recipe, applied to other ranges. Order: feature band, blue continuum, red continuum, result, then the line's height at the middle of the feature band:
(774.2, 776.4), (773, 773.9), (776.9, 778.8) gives 0.11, 18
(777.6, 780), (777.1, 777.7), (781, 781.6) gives 0.07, 18.2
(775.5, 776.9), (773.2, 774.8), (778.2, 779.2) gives 0.02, 17.6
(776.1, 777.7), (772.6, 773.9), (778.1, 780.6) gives 0.01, 17.8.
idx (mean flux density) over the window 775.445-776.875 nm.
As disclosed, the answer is 17.3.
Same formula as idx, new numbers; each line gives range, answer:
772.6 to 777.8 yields 17.6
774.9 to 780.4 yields 17.5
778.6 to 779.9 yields 17.4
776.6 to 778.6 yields 17.8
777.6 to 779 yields 17.7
